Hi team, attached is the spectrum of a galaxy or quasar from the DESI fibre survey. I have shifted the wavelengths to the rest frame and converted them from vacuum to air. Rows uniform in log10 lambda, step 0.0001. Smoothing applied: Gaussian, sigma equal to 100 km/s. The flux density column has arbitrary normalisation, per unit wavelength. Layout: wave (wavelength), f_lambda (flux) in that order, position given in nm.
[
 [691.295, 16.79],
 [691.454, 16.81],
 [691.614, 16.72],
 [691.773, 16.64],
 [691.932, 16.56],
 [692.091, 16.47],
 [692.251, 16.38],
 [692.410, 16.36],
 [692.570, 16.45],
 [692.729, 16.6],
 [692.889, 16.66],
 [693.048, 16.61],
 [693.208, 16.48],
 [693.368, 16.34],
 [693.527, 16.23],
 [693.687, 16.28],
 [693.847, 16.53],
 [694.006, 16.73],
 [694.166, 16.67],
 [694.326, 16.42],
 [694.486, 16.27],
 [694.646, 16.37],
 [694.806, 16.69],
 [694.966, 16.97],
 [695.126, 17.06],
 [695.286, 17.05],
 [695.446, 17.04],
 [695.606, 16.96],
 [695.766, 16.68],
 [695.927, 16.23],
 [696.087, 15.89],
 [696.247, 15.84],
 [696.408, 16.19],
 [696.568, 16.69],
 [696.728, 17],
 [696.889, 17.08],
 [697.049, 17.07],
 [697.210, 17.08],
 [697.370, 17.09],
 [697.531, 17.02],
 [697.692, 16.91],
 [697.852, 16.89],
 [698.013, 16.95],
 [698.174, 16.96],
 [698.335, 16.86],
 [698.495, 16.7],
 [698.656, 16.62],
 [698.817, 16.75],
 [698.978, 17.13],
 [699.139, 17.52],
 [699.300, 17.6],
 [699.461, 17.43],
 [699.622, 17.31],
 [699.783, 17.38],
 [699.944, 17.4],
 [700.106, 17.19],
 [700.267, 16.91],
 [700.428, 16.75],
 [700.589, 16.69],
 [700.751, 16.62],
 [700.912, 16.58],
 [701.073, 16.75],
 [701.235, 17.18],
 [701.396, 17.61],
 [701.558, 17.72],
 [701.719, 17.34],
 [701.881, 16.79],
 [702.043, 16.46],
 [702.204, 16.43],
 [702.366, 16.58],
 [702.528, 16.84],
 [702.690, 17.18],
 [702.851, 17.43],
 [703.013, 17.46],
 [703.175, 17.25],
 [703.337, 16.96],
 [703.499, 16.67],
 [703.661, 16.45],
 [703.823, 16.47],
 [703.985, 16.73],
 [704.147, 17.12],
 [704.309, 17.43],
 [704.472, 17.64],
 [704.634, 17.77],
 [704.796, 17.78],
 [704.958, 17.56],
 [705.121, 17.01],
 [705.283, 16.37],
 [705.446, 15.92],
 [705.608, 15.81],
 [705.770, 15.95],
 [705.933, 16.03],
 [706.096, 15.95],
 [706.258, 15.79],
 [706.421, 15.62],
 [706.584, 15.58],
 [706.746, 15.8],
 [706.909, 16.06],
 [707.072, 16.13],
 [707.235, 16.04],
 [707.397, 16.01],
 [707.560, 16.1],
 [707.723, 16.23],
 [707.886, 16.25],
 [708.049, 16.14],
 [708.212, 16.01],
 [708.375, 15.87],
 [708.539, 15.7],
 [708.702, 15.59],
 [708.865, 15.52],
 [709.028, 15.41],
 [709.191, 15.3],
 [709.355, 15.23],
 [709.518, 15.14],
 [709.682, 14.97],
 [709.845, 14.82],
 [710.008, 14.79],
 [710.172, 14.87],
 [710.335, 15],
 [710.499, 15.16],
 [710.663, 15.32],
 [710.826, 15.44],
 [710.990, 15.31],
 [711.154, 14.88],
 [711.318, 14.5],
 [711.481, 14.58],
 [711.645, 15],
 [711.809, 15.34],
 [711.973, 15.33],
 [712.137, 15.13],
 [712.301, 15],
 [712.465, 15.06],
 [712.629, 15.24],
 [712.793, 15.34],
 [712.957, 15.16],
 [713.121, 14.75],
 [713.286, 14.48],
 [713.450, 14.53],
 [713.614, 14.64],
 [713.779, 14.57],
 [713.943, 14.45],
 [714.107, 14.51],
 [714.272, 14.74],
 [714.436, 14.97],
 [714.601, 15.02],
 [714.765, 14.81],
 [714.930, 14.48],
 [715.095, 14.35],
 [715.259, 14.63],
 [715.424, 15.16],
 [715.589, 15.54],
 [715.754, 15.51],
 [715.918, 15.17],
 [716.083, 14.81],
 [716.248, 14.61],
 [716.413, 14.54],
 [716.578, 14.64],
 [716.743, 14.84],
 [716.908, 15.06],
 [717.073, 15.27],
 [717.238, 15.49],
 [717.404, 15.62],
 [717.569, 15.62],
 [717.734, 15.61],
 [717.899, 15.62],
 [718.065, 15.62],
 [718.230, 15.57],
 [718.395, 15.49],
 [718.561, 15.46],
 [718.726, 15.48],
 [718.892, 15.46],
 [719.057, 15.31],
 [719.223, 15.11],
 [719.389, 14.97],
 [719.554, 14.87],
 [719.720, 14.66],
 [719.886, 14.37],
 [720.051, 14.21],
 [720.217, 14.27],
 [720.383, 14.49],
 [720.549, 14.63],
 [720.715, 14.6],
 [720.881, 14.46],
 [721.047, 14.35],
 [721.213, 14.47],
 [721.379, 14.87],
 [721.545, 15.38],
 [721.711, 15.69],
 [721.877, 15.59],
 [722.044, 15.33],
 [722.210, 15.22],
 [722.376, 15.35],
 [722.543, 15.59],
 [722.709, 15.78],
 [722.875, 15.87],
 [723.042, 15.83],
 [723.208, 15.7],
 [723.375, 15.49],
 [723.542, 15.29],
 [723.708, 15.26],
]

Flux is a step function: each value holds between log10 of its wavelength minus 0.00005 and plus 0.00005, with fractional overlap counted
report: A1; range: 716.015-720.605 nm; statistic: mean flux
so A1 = 15.1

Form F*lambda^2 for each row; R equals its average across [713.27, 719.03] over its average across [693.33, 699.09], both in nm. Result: 0.95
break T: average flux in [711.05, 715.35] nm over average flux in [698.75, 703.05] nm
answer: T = 0.9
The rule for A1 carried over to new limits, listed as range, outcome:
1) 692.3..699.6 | 16.7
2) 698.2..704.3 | 17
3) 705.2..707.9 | 16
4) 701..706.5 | 16.8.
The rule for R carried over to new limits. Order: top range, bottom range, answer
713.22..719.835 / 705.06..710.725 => 0.98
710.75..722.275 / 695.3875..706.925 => 0.93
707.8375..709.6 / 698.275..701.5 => 0.94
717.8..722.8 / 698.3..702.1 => 0.94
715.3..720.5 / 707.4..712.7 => 1.01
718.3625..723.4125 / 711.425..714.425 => 1.04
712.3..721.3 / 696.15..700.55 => 0.93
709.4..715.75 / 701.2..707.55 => 0.92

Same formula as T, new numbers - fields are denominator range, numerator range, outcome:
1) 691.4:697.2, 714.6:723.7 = 0.91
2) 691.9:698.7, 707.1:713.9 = 0.92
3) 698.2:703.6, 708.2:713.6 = 0.89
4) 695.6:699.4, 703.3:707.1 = 0.98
